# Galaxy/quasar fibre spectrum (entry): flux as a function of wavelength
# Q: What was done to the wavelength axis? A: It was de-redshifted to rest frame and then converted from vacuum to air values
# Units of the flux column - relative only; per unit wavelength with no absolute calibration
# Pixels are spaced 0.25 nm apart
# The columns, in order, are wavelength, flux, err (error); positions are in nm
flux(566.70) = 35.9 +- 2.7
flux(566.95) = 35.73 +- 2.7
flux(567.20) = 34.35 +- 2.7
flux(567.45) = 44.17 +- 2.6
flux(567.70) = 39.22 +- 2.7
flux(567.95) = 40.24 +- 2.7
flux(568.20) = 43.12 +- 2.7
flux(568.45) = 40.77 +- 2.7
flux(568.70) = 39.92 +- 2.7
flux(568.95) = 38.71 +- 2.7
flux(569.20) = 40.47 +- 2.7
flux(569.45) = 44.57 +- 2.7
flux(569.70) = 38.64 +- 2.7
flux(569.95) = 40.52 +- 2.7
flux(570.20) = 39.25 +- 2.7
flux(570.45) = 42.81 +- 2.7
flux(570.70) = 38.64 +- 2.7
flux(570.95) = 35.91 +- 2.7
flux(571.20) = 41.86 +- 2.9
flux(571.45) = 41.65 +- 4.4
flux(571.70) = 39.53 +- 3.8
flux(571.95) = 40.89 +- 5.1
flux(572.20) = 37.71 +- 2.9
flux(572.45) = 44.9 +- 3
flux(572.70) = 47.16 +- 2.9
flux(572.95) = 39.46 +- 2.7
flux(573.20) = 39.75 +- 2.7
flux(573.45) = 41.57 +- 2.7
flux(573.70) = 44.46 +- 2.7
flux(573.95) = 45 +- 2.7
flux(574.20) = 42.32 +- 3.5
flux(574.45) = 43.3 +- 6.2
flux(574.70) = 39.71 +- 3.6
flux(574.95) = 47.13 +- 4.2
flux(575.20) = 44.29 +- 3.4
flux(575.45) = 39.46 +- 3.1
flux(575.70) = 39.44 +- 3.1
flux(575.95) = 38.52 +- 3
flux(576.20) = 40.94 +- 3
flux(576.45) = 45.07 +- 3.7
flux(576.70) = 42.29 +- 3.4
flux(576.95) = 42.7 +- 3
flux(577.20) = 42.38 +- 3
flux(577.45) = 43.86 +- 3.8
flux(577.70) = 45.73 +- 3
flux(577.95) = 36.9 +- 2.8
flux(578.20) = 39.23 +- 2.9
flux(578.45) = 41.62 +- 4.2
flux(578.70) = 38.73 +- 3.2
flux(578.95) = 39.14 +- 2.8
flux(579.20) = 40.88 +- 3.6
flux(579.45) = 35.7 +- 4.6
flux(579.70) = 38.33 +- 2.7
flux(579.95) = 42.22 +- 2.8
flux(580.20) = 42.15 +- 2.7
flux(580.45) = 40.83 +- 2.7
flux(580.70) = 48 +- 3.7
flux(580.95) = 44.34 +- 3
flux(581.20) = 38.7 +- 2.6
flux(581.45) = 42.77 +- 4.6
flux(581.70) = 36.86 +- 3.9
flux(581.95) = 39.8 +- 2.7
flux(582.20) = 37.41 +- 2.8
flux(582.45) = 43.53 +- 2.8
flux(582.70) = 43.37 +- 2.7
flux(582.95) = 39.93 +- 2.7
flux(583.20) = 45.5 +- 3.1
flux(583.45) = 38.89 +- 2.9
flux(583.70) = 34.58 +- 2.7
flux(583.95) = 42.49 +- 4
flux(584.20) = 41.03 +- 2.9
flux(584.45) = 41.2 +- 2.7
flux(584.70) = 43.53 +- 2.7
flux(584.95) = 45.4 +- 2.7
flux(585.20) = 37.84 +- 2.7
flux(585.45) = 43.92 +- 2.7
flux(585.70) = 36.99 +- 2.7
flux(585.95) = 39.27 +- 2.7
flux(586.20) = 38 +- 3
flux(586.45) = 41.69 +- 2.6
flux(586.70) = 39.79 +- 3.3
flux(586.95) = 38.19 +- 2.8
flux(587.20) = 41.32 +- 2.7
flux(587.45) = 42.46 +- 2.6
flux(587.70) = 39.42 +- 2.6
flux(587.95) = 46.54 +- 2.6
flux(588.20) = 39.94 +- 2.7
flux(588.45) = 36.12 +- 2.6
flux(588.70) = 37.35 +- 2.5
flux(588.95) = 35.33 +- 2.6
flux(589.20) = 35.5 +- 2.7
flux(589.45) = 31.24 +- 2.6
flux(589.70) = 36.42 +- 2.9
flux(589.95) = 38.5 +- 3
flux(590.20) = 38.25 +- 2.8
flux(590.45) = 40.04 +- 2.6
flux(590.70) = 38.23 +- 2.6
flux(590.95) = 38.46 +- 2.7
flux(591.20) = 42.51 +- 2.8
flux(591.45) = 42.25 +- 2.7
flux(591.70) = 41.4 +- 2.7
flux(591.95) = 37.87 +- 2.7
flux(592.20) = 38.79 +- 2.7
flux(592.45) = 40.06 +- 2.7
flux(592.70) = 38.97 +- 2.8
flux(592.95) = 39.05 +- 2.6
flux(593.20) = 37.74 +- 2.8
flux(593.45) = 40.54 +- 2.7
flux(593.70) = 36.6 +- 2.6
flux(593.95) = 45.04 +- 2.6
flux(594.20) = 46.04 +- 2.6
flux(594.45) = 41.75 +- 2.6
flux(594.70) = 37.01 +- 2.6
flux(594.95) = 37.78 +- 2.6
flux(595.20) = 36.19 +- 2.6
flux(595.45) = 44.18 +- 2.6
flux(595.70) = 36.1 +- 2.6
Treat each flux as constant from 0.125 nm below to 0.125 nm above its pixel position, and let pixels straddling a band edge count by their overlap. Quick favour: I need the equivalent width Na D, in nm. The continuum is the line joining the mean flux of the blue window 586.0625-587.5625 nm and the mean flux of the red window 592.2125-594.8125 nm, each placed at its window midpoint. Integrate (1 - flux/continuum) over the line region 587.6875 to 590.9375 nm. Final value 0.189 nm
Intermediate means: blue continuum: 40.2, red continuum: 40.2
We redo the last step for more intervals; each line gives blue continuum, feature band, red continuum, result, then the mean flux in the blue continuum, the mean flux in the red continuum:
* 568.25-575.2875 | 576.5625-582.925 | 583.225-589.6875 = -0.10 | 41.5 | 39.6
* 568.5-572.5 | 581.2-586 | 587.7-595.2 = -0.14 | 40.3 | 39.1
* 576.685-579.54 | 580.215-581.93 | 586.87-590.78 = -0.07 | 40.8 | 38.4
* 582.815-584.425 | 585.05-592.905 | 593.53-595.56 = 0.27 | 40.5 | 40.5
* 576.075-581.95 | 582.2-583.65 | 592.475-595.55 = -0.02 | 41.2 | 40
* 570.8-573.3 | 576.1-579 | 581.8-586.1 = -0.05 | 40.9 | 40.8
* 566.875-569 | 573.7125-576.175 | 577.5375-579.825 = -0.16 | 39.7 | 39.7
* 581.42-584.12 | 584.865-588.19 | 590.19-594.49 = -0.03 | 40.4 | 40.2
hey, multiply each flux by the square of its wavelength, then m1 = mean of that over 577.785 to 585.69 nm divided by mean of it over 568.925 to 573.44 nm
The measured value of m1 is 1.04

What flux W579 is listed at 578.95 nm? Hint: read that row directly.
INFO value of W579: 39.14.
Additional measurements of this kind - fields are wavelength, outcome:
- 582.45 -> 43.53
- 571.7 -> 39.53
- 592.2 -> 38.79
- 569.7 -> 38.64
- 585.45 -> 43.92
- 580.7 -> 48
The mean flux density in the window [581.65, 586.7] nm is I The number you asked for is 40.6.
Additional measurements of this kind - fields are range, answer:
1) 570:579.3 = 41.5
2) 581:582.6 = 40.1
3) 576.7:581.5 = 41.3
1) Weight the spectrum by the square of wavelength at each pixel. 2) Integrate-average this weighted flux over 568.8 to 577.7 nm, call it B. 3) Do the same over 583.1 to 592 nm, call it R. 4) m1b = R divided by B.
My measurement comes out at 1.00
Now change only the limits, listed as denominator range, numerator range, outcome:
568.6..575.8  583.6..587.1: 1.02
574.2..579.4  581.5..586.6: 1.00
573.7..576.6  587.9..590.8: 0.93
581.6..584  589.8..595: 1.02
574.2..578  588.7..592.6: 0.95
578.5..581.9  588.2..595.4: 0.99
